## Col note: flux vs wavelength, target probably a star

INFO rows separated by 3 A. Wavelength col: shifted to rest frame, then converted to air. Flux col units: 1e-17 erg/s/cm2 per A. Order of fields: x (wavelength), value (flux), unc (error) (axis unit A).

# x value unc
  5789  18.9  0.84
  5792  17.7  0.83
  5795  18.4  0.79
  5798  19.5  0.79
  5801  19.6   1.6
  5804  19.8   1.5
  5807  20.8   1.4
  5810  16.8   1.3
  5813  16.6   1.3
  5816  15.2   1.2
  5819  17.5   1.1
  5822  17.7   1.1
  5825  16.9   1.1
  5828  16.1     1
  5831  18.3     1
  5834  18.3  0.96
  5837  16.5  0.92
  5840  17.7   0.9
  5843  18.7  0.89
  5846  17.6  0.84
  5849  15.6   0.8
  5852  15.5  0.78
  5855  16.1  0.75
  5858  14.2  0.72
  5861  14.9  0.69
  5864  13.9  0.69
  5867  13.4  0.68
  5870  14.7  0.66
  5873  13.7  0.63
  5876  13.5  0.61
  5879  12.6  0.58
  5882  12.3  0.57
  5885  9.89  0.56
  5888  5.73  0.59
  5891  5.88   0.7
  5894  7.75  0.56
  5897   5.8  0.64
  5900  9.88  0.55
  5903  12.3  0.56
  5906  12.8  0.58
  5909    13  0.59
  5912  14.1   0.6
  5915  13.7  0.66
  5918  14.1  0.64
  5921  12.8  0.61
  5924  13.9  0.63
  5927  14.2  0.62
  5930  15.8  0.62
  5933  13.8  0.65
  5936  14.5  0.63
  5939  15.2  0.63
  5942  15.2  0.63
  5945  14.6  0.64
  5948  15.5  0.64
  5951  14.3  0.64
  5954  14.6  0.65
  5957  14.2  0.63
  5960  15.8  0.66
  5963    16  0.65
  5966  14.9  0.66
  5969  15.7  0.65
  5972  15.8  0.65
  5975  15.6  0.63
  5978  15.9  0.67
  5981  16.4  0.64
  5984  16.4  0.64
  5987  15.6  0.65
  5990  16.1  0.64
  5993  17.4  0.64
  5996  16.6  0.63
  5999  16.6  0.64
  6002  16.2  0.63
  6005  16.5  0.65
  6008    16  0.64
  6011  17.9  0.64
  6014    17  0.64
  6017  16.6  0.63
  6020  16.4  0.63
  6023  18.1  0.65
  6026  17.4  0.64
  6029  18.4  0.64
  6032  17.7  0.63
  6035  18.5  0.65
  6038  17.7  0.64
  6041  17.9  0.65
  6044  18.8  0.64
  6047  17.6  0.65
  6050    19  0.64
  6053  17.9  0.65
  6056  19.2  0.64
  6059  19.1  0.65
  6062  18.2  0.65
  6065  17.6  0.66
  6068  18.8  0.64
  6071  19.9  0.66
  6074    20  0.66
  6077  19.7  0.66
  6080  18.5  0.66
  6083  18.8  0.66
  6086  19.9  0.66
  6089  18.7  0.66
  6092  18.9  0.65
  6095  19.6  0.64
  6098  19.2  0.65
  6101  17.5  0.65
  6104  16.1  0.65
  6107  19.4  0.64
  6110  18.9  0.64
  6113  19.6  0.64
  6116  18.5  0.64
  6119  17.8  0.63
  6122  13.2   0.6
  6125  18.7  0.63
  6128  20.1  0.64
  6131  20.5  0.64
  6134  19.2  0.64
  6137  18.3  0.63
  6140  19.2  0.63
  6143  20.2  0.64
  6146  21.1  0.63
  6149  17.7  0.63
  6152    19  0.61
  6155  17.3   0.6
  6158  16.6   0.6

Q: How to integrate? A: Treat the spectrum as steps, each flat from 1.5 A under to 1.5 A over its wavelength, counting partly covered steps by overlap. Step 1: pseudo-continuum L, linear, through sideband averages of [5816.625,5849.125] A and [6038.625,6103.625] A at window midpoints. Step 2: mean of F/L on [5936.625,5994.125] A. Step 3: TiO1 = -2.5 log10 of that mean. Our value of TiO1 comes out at 0.17 mag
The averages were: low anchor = 17.4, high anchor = 18.7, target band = 15.5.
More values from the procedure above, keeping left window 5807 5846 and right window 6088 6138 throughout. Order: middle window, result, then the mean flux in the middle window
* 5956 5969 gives 0.17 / 15.3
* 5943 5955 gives 0.20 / 14.8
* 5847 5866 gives 0.16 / 15.1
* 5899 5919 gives 0.34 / 12.9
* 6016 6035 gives 0.04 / 17.5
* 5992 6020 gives 0.08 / 16.7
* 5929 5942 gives 0.20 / 14.8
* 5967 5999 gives 0.12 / 16.2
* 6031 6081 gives -0.02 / 18.6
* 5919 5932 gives 0.24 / 14.2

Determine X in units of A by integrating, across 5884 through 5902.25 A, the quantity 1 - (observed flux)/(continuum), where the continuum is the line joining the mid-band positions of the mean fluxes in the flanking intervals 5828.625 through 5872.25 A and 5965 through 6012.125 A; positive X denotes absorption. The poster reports 9.62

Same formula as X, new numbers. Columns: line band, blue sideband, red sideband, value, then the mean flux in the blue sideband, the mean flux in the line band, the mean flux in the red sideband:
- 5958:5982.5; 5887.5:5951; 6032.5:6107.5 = -1.9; 12.6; 15.7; 18.6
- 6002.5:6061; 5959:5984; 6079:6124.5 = -2.7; 15.8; 17.8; 18.3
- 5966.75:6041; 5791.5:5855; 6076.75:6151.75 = 6.3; 17.6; 16.8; 18.8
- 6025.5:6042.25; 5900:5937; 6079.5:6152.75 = -1.4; 13.6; 18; 18.7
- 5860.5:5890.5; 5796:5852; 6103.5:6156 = 9.5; 17.7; 12.2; 18.7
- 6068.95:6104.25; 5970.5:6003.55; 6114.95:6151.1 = -2.1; 16.2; 19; 18.7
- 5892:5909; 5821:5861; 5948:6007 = 6.7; 16.8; 9.88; 15.8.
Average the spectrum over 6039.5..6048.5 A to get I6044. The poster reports 18.1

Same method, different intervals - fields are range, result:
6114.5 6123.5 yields 16.5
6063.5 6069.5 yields 18.2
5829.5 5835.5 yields 18.3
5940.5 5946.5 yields 14.9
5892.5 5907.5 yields 9.71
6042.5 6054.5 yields 18.3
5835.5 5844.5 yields 17.6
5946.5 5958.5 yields 14.6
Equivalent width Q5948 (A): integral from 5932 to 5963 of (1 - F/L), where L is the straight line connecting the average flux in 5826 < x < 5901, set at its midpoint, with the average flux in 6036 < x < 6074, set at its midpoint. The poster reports 1.80 A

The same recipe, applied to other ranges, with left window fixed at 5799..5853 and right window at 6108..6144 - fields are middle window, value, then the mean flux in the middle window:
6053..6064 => -0.1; 18.7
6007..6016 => 0.6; 17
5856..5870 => 2.7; 14.2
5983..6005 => 2.1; 16.4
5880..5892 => 6.1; 8.73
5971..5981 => 1.2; 15.9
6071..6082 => -0.6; 19.4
